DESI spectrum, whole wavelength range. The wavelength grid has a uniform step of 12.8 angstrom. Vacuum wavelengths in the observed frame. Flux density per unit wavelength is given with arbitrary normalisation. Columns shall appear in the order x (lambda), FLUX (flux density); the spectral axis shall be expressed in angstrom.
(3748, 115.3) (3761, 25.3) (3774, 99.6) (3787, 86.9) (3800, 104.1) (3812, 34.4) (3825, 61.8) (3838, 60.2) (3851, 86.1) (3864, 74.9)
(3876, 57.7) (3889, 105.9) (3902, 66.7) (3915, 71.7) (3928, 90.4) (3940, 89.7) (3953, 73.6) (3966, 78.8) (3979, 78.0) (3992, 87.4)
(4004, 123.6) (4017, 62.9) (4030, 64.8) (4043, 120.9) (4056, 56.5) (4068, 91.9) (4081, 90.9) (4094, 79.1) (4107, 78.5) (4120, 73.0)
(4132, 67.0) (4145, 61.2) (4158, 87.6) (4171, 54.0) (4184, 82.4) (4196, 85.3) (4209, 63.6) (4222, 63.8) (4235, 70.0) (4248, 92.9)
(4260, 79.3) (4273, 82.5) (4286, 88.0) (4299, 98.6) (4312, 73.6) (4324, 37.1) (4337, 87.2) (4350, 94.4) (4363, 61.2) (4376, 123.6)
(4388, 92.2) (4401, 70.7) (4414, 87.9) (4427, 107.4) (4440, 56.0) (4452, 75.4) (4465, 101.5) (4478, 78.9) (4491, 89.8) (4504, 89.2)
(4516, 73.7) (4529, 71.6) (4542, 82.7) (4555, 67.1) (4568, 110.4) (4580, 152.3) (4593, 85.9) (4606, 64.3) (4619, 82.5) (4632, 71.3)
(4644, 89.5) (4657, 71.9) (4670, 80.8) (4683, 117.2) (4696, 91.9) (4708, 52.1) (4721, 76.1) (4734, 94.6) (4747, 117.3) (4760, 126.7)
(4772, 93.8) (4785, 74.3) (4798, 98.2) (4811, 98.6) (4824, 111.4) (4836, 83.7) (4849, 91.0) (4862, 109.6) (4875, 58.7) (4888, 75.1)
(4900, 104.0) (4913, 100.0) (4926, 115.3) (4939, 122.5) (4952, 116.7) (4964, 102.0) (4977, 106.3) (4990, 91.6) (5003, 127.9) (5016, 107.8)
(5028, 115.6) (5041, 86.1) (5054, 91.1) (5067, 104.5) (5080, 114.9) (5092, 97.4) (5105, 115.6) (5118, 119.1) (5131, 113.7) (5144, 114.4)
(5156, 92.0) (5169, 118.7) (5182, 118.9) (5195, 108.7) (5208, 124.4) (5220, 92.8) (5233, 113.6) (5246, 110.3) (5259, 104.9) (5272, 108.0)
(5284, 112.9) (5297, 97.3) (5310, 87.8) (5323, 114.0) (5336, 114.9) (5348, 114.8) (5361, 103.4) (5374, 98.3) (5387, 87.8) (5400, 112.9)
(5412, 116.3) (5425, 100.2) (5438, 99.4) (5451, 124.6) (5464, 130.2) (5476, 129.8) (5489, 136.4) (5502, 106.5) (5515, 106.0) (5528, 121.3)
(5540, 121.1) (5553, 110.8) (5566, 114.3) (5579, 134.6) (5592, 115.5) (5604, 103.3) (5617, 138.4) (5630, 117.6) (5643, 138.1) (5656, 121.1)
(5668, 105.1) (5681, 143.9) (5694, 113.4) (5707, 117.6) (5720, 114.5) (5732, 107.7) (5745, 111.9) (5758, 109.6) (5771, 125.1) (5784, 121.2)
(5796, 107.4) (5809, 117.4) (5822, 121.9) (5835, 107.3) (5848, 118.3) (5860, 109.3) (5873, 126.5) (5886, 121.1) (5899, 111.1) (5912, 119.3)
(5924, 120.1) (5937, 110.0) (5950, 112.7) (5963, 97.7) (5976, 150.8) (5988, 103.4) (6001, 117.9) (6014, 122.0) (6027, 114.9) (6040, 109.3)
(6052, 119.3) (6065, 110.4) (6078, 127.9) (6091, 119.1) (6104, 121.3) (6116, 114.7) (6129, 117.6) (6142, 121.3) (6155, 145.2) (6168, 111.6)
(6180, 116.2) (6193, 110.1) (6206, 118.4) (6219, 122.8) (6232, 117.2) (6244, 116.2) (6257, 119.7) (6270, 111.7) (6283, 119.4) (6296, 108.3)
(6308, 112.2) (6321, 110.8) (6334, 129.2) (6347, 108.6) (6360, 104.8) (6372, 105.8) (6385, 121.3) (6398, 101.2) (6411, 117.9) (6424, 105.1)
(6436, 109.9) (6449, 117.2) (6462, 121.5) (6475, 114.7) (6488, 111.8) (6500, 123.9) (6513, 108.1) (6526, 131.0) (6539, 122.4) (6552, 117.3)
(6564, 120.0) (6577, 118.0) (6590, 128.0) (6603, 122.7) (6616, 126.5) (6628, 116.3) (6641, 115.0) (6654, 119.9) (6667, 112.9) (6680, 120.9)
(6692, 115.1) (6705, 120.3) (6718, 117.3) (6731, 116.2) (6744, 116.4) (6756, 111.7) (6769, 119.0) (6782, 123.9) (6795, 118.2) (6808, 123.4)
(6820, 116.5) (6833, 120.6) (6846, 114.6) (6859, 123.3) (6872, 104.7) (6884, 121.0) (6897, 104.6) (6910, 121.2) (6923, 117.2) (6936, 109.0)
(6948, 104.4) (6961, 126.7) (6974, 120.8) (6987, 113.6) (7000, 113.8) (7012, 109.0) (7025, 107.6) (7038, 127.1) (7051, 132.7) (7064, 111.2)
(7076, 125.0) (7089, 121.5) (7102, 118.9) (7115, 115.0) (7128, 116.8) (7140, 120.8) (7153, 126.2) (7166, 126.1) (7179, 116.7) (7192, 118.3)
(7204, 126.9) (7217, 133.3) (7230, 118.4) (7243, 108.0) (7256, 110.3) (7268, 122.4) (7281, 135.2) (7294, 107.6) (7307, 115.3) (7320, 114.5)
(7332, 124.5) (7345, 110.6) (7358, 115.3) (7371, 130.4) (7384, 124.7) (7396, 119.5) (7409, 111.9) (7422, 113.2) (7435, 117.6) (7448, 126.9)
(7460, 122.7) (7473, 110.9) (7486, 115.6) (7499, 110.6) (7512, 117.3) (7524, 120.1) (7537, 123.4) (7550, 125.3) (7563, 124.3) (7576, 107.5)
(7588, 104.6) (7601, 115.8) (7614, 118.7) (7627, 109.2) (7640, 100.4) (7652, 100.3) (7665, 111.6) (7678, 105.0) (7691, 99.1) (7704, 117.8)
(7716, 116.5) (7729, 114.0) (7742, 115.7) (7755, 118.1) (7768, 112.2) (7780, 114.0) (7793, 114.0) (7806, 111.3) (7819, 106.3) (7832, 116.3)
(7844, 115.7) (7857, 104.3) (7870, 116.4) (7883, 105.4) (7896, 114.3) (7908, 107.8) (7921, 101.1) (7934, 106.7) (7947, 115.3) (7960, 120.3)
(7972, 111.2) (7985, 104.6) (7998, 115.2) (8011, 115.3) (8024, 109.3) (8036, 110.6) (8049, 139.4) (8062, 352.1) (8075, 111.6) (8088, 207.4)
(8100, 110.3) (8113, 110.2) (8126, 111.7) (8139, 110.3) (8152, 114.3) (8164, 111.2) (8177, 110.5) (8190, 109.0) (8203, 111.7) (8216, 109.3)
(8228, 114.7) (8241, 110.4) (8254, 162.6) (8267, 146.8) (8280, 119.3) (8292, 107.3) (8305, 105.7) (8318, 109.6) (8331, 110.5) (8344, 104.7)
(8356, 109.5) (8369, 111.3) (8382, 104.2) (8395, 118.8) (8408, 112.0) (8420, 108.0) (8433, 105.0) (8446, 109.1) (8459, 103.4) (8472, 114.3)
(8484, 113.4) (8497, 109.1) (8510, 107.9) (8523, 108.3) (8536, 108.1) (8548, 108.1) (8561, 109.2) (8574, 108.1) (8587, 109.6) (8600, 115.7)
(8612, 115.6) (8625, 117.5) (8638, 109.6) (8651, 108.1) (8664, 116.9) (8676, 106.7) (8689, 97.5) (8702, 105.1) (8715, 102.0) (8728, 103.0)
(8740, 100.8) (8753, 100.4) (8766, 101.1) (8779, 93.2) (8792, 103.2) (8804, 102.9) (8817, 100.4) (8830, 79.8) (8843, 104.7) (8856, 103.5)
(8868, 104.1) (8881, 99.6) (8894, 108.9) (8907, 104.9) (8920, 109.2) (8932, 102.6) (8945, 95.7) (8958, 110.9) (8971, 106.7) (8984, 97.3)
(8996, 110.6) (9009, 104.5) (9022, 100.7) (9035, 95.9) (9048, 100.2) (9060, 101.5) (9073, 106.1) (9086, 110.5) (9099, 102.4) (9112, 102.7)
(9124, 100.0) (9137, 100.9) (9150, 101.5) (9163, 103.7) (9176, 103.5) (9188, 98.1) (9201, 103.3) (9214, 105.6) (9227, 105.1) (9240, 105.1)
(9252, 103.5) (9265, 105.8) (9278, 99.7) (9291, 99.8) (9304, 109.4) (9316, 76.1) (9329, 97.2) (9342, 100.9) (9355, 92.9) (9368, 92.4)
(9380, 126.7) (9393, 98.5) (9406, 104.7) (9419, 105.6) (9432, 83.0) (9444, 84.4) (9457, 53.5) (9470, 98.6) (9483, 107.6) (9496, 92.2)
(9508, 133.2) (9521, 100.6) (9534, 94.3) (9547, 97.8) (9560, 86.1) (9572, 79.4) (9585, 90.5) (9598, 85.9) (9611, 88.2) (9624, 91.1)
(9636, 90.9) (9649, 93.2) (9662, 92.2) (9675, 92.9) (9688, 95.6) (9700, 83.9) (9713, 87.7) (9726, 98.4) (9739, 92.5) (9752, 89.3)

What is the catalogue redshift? 0.229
